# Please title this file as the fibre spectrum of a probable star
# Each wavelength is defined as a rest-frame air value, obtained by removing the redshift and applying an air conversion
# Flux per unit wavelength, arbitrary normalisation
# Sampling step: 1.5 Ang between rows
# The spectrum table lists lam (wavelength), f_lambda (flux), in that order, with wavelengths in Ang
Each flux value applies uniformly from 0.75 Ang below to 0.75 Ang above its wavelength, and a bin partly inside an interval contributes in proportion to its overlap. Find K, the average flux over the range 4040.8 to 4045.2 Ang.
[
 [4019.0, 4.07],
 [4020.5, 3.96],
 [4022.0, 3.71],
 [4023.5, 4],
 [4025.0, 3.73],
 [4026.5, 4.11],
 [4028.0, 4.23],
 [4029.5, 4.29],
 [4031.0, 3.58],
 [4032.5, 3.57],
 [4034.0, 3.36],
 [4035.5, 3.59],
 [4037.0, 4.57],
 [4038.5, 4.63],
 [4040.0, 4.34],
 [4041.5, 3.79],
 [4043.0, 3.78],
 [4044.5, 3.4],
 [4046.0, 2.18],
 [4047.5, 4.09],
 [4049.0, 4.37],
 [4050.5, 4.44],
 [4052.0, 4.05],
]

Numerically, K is 3.66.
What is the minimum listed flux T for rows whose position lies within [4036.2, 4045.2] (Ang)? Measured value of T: 3.4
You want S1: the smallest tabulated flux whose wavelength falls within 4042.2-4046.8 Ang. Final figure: 2.18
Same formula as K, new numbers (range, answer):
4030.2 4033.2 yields 3.59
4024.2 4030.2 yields 4.09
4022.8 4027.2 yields 3.94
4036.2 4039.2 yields 4.58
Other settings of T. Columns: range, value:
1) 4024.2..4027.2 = 3.73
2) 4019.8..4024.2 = 3.71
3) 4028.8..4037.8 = 3.36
